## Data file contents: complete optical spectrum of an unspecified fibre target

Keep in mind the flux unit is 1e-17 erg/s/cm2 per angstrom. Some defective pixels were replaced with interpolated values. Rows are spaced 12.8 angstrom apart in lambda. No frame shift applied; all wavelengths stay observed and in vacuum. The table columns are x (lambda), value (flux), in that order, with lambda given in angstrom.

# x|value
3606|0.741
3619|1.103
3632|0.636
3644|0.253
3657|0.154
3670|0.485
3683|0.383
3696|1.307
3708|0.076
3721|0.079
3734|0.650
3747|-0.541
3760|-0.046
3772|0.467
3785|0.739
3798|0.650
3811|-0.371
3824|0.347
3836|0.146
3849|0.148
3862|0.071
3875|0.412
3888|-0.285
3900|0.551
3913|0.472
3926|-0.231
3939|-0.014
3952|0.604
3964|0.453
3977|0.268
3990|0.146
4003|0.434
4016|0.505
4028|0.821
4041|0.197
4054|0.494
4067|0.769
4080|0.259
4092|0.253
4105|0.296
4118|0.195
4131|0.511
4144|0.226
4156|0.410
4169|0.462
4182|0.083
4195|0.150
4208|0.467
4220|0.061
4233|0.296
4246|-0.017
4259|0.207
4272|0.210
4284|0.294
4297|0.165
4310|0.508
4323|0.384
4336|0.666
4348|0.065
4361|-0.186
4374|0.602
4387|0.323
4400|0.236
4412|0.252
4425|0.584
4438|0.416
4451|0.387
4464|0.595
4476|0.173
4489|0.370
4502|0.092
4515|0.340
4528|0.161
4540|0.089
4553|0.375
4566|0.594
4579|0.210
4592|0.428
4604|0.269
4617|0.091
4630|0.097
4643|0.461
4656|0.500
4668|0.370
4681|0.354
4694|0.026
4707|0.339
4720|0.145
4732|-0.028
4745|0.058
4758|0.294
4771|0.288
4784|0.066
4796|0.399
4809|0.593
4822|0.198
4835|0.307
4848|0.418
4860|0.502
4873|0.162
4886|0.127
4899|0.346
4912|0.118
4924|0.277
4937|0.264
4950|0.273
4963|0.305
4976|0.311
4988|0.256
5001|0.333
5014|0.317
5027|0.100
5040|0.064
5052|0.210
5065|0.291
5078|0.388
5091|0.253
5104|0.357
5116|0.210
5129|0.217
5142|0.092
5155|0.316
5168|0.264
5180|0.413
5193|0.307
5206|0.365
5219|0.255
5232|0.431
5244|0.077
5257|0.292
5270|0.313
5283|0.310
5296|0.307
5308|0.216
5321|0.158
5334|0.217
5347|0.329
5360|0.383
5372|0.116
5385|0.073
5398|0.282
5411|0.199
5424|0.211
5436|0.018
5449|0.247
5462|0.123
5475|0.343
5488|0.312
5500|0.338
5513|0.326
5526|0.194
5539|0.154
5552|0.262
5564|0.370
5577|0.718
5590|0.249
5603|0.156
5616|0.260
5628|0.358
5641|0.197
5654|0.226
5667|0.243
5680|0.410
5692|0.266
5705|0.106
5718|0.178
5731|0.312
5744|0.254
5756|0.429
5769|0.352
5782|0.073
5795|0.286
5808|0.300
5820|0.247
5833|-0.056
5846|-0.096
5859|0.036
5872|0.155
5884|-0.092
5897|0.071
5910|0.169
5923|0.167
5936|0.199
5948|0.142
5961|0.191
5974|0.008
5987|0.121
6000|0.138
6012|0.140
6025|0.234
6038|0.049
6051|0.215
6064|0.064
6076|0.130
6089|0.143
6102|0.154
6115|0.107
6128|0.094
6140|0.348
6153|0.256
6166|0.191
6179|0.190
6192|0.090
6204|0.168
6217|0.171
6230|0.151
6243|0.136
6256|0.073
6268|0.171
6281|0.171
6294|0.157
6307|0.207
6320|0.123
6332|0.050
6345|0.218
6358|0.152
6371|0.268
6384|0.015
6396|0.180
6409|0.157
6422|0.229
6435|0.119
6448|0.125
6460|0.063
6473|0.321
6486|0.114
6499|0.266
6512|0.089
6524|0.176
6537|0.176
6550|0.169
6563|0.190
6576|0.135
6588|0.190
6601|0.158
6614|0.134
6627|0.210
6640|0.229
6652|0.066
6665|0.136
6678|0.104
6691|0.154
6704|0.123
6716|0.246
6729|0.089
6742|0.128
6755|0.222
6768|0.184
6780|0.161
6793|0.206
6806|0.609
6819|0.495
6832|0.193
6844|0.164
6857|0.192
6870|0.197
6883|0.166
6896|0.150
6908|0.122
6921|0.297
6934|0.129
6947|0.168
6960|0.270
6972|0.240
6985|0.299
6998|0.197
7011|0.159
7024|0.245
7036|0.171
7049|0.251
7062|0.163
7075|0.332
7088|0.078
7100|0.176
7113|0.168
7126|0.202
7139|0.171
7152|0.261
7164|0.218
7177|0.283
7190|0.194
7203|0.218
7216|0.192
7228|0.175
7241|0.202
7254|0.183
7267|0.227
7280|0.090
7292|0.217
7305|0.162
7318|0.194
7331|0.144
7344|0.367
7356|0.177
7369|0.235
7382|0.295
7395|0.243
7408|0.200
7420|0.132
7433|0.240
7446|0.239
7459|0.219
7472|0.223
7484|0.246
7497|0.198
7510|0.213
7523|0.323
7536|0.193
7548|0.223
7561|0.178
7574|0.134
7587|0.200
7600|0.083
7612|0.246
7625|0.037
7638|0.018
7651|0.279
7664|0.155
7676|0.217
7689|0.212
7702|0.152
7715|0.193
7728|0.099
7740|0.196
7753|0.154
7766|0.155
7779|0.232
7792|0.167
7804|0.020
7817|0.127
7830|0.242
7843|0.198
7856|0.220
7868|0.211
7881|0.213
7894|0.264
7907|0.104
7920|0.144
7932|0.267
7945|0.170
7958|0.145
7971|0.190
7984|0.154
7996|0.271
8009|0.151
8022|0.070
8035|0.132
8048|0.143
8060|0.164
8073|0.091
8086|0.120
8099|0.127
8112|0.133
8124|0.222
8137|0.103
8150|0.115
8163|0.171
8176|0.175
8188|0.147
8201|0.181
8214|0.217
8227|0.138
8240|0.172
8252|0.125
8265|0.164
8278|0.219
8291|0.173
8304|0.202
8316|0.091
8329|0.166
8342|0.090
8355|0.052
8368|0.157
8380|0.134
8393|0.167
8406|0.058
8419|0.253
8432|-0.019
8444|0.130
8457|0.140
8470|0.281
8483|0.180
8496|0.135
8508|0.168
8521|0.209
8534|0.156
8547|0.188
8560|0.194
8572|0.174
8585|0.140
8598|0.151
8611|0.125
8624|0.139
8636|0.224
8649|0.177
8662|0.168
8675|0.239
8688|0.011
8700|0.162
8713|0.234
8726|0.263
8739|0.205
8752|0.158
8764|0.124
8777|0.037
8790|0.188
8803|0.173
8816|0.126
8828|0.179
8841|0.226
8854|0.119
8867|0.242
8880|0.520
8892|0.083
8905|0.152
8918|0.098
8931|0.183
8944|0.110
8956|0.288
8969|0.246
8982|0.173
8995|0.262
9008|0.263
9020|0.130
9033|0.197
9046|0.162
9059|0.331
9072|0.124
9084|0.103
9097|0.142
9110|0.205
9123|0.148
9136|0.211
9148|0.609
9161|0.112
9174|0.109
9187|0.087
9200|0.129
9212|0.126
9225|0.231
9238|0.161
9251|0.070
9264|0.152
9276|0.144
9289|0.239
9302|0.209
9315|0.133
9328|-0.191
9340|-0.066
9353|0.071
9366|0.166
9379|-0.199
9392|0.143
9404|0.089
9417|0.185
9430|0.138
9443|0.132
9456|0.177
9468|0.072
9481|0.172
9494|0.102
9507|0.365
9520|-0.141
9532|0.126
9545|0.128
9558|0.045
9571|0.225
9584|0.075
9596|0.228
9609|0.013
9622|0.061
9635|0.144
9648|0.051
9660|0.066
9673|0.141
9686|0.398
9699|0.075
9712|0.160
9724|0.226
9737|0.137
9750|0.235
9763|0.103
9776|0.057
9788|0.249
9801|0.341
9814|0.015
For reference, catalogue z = 0.827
